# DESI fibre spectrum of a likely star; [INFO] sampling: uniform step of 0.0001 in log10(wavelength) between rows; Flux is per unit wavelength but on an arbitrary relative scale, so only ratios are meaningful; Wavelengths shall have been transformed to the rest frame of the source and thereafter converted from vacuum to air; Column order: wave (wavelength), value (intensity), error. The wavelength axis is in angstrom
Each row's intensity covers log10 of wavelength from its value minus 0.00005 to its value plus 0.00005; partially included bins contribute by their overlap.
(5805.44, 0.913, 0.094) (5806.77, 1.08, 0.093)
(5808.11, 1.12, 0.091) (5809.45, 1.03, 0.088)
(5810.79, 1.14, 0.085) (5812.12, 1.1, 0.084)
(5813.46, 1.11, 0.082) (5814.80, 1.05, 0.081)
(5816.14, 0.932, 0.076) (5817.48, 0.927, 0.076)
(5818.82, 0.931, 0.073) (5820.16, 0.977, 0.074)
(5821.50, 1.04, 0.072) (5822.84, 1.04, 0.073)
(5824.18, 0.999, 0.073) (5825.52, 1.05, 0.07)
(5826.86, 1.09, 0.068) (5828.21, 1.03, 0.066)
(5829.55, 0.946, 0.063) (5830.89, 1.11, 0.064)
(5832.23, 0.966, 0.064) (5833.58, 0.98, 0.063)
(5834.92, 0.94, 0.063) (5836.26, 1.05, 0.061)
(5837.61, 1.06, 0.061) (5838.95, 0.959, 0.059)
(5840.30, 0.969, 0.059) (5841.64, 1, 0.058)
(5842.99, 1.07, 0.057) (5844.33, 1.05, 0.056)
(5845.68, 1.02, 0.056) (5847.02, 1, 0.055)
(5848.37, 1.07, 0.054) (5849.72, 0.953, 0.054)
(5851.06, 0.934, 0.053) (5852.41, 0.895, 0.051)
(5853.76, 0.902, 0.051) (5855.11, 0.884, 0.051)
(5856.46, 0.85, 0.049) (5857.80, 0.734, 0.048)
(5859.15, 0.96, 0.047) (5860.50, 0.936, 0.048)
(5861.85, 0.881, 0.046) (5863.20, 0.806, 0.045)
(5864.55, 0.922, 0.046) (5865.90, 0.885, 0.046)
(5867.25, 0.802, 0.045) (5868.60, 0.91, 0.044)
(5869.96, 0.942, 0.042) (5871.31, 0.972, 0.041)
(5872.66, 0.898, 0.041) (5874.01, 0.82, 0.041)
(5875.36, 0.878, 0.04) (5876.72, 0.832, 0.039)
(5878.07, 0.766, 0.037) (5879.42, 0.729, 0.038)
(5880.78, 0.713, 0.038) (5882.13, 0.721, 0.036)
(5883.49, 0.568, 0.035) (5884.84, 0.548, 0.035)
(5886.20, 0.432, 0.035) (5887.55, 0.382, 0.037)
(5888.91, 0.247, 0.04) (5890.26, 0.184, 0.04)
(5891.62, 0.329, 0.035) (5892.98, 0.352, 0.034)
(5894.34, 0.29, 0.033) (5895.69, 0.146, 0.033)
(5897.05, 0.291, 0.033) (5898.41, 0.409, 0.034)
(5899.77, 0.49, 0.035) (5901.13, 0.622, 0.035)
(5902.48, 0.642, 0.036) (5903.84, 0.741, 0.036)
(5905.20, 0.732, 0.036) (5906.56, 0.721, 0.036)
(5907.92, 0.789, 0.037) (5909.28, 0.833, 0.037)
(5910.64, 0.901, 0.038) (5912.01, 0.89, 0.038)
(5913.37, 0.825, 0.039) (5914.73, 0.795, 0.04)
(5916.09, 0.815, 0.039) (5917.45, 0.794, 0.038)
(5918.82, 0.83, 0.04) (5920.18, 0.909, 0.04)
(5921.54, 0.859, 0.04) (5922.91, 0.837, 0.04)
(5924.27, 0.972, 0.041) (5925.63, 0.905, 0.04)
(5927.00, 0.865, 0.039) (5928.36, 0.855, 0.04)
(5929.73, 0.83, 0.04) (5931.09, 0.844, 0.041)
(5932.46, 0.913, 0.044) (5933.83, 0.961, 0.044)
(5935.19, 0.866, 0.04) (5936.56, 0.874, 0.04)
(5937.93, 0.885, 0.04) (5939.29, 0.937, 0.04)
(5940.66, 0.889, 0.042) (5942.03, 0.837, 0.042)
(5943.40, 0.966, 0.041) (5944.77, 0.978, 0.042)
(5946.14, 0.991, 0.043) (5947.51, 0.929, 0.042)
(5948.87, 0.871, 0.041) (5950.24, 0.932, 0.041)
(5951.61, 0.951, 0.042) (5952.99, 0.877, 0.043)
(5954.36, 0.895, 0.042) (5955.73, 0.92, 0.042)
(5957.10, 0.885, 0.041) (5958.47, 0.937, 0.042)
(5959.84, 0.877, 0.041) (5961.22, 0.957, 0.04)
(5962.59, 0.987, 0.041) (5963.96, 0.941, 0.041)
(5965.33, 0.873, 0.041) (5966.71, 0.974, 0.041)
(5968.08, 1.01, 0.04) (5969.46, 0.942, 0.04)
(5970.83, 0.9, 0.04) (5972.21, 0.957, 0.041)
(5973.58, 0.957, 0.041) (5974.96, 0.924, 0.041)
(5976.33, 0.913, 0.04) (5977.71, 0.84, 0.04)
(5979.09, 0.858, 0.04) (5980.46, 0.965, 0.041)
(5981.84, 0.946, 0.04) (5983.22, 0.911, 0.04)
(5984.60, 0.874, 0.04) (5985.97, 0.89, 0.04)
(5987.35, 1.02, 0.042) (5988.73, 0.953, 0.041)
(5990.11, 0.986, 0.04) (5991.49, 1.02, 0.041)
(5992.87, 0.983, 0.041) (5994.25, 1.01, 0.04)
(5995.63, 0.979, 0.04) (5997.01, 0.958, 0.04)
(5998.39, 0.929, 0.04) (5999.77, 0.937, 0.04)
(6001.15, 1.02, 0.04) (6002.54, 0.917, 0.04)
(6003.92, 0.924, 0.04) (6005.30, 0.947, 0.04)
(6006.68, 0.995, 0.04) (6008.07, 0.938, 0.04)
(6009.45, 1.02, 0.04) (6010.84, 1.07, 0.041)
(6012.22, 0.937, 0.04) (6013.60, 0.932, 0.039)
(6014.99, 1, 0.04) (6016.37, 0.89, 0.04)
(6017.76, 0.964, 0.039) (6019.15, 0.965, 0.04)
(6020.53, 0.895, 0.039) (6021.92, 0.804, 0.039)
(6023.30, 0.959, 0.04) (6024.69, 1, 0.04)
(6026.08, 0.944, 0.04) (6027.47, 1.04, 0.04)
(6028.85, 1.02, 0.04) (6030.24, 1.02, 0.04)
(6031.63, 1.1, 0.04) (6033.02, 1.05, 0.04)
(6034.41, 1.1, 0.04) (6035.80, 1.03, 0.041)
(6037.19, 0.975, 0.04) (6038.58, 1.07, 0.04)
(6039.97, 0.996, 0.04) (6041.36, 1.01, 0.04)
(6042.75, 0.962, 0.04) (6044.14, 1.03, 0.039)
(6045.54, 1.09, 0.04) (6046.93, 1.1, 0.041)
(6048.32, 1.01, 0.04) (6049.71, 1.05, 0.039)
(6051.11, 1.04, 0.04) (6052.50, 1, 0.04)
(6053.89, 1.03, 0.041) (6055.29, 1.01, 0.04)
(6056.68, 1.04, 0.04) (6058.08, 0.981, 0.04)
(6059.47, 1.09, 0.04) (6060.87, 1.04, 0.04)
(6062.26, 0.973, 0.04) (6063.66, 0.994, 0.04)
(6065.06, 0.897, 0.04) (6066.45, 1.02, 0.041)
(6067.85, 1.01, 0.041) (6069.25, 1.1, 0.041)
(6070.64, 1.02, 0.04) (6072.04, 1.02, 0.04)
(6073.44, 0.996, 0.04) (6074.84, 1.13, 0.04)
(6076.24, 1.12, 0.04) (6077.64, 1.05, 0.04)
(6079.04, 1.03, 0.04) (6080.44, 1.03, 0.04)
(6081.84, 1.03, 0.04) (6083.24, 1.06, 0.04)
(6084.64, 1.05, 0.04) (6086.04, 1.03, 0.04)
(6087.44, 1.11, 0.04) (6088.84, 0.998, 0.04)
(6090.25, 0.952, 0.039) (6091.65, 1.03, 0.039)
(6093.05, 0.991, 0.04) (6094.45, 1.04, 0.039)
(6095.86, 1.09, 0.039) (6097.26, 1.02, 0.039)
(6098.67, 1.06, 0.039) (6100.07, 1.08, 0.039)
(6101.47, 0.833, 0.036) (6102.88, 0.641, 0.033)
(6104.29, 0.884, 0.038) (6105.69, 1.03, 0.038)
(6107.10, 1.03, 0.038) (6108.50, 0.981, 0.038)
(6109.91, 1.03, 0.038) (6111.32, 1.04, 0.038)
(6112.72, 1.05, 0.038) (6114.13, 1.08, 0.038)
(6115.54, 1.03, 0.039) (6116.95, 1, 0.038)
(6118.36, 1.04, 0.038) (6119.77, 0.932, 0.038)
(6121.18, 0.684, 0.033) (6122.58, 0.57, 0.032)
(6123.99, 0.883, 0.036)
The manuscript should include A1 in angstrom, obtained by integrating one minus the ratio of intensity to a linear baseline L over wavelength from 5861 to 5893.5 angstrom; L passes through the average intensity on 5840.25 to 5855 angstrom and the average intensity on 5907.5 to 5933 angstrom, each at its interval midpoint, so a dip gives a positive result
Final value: 8.5 angstrom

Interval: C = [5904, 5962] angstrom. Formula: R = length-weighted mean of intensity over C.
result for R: 0.878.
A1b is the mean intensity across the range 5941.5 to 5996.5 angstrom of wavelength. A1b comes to 0.936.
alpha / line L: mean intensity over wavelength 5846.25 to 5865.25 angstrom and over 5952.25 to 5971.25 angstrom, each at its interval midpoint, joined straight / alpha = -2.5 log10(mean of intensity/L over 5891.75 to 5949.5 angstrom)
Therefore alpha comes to 0.19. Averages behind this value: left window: 0.91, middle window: 0.774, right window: 0.927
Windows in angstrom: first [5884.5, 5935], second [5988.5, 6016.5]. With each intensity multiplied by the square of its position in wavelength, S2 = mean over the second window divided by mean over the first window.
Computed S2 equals 1.49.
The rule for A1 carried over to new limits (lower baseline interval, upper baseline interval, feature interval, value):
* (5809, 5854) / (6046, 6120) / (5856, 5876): 2.6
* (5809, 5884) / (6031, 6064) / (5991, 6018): 1.2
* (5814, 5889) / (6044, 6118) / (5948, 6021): 1.9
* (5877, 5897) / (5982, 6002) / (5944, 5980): -4.9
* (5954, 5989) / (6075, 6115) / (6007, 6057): -1.6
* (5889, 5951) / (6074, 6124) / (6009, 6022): -1.1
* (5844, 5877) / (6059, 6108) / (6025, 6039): -0.6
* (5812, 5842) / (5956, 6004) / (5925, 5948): 1.4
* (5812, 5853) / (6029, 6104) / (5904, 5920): 3.2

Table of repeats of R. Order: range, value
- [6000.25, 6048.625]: 0.992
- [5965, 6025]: 0.947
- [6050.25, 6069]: 1.01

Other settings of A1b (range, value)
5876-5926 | 0.643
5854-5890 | 0.765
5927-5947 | 0.901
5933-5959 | 0.915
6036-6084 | 1.03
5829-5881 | 0.925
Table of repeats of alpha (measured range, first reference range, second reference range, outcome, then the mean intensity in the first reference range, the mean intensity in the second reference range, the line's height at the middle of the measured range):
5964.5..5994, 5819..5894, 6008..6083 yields 0.02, 0.851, 1.01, 0.956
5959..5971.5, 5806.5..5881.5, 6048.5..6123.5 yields 0.04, 0.957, 1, 0.979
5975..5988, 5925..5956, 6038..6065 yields 0.04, 0.903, 1.02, 0.947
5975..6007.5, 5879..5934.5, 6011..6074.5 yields -0.08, 0.671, 1.01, 0.879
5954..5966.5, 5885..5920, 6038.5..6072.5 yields -0.23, 0.584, 1.02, 0.749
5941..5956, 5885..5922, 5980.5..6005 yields -0.18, 0.6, 0.956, 0.78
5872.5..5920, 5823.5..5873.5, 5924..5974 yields 0.44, 0.957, 0.917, 0.938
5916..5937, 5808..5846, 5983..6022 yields 0.13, 1.02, 0.957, 0.985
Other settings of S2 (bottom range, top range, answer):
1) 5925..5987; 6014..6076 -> 1.14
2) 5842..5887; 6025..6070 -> 1.27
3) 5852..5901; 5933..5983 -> 1.41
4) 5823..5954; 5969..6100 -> 1.27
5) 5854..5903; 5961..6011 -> 1.49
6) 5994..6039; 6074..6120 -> 1.07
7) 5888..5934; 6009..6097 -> 1.56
